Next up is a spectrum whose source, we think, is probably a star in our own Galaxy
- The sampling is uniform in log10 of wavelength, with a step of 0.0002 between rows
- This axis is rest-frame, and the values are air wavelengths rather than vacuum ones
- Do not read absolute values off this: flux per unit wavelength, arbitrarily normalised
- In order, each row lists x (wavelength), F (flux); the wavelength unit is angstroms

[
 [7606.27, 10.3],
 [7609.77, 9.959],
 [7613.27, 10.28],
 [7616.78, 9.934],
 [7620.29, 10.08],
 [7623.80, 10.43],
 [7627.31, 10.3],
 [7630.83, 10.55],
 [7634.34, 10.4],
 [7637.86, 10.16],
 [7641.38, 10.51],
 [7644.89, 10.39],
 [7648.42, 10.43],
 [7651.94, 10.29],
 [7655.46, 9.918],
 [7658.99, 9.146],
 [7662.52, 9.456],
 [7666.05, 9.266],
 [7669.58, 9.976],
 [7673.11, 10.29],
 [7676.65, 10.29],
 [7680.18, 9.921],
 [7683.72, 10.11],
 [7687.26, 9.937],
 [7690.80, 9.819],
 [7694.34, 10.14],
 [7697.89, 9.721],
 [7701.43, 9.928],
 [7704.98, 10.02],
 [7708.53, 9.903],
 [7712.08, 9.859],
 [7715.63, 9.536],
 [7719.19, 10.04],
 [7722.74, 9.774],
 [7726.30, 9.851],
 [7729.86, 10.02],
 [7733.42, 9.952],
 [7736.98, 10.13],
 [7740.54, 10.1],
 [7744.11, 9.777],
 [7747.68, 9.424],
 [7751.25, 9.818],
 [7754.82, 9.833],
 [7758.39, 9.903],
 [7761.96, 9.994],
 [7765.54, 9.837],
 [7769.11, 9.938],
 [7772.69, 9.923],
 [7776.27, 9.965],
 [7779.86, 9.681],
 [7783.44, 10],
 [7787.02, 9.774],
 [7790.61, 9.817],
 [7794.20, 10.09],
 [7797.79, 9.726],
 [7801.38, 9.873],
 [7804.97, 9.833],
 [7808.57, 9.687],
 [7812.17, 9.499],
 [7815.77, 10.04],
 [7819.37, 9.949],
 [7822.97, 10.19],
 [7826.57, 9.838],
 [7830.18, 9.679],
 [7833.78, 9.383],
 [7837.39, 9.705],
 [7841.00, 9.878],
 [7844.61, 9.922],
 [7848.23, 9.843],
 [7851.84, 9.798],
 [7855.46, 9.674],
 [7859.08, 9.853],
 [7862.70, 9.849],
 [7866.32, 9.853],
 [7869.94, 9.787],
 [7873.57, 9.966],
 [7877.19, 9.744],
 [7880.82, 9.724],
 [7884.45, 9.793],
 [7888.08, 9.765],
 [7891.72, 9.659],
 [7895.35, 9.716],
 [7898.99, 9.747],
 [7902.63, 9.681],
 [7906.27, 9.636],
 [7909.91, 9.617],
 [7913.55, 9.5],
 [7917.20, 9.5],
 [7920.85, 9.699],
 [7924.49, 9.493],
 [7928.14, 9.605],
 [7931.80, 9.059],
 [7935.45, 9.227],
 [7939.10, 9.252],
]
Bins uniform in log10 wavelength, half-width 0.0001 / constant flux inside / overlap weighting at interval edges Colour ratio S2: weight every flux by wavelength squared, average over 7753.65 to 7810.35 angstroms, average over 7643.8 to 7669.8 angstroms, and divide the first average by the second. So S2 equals 1.04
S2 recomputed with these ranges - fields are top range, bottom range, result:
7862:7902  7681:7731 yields 1.03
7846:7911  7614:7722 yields 1.03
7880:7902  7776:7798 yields 1.01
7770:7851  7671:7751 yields 1.02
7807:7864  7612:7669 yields 1.02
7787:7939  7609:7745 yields 1.02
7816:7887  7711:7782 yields 1.02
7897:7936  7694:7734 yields 1.02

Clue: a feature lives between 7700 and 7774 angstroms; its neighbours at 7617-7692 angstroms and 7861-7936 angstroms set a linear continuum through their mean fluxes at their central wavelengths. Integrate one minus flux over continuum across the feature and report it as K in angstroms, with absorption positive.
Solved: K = 0.4 angstroms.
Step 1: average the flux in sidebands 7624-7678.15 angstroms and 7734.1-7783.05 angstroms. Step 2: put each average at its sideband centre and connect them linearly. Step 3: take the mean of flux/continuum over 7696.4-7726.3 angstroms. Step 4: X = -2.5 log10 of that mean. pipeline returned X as 0.01 mag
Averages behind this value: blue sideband 10.1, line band 9.85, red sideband 9.88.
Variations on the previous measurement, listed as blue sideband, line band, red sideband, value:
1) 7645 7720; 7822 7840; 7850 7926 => 0.00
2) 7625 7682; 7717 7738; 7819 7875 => 0.00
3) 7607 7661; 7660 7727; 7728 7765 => 0.02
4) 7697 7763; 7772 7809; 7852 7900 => 0.00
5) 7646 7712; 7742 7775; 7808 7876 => 0.00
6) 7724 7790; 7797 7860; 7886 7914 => 0.00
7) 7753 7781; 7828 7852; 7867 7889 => 0.01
